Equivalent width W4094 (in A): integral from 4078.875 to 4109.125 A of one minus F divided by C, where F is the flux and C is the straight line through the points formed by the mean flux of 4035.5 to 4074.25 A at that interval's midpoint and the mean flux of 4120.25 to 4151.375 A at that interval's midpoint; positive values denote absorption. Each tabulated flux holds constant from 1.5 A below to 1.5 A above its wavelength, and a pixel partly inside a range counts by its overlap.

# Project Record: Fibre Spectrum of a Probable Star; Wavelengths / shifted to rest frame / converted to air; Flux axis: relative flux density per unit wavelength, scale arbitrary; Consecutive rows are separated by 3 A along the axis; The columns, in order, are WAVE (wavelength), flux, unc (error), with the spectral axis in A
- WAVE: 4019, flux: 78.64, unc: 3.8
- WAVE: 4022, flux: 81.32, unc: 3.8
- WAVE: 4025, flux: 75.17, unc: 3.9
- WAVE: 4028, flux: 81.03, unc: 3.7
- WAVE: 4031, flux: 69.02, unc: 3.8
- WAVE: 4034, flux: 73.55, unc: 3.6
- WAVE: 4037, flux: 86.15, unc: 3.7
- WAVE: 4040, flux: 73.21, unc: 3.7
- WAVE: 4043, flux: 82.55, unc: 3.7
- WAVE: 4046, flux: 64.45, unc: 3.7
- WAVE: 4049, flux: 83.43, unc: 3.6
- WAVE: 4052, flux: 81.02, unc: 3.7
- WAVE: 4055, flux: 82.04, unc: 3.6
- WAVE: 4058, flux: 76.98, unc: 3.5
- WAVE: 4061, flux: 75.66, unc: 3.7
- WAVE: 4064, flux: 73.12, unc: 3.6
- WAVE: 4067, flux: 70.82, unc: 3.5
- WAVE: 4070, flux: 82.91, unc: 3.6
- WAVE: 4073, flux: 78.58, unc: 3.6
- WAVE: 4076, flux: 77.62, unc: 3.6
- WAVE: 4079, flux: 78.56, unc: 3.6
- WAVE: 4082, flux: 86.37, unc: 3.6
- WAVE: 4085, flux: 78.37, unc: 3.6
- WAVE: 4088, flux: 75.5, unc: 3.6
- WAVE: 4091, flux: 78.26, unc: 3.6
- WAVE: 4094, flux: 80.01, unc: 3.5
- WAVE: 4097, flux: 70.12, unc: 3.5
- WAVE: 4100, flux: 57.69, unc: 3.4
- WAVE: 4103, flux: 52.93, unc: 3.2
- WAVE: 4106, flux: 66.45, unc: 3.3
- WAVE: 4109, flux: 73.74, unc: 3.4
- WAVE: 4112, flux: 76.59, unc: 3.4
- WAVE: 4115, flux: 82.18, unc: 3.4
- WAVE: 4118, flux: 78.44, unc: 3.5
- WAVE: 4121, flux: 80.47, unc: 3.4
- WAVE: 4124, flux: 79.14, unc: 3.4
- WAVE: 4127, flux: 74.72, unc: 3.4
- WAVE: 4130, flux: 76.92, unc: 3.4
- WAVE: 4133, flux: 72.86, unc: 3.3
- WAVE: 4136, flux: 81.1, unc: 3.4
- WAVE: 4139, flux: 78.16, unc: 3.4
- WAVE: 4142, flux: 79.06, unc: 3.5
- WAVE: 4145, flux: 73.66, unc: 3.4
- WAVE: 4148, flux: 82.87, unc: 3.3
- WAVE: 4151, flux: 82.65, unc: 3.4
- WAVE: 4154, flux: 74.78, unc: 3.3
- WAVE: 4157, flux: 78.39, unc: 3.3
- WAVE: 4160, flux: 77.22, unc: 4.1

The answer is 2.2 A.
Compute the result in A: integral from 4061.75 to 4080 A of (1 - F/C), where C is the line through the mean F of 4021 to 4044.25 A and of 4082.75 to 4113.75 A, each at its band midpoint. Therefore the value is -0.7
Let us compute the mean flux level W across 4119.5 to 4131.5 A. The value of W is 77.8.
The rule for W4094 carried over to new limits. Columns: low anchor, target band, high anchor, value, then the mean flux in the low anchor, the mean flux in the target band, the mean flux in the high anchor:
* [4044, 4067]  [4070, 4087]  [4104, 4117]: -1.04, 76.4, 80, 74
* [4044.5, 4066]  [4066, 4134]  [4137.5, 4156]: 1.99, 76.5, 75.2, 78.5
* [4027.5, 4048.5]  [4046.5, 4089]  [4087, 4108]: -3.61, 75.8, 78.3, 68.7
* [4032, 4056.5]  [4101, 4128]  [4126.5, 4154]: 1.54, 78.1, 73.5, 77.9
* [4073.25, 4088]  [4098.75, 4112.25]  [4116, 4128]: 2.45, 79.6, 64.6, 78.5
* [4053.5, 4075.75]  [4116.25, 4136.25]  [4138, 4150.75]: 0.25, 77.2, 77.5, 78.9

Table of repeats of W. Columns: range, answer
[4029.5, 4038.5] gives 76.2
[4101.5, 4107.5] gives 59.7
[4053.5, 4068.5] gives 75.7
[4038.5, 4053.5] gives 76.9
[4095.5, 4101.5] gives 63.9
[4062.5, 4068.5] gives 72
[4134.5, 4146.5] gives 78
